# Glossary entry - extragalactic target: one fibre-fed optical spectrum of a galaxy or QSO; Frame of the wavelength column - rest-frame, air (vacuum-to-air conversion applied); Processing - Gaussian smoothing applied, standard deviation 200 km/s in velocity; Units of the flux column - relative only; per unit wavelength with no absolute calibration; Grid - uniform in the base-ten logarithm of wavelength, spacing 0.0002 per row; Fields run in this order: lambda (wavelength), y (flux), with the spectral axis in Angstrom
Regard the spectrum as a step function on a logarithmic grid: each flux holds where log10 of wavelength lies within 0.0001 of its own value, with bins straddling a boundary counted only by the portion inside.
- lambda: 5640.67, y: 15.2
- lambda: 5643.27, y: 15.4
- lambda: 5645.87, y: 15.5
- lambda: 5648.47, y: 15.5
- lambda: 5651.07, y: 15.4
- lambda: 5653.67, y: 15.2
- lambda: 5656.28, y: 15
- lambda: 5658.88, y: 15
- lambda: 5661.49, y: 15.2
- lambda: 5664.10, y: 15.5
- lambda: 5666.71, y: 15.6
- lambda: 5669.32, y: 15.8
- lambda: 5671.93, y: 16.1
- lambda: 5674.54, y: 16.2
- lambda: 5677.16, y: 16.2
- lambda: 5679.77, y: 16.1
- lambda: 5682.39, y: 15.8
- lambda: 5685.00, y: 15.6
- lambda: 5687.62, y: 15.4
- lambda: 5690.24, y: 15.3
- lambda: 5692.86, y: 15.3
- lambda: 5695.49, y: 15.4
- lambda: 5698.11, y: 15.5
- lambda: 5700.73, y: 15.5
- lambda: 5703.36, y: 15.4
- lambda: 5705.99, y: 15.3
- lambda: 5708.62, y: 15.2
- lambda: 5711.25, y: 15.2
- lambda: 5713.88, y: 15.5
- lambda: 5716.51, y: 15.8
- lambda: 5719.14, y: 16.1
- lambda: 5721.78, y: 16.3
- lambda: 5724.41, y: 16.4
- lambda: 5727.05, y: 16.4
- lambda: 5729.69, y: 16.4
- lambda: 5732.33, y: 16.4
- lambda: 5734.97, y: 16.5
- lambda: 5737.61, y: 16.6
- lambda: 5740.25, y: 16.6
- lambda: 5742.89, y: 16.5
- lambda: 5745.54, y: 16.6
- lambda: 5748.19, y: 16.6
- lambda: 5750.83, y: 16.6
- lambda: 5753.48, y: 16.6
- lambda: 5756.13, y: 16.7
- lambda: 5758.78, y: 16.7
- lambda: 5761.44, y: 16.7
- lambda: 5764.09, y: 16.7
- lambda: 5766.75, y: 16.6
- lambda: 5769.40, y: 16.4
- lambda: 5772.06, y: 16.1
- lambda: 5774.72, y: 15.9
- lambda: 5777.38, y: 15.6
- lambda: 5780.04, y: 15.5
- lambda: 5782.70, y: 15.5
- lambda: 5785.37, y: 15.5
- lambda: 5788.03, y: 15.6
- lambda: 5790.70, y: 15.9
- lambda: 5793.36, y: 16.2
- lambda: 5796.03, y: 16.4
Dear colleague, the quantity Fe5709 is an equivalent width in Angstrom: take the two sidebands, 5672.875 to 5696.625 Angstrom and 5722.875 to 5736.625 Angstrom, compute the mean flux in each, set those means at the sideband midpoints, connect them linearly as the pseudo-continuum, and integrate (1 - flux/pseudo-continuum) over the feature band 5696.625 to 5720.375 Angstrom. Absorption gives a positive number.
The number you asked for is 0.9 Angstrom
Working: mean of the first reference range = 15.7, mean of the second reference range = 16.4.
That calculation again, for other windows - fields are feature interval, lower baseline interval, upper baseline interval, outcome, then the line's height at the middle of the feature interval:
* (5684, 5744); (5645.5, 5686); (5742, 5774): 0.95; 16.1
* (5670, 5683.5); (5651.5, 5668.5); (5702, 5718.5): -0.66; 15.3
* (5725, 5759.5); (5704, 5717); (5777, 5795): -2.30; 15.5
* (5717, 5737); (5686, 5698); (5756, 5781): -0.71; 15.8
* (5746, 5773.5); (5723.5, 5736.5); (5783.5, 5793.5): -0.85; 16.1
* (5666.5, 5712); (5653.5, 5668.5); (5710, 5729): -0.02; 15.6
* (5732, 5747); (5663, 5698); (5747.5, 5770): -0.12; 16.4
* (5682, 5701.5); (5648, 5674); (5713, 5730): 0.42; 15.8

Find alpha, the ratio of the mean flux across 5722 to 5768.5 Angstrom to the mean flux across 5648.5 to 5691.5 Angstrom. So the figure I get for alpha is 1.06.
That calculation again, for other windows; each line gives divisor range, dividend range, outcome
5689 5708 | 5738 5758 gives 1.08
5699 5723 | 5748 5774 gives 1.06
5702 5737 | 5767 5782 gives 1.00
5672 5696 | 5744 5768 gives 1.06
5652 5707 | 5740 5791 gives 1.05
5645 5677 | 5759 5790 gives 1.03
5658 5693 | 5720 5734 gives 1.04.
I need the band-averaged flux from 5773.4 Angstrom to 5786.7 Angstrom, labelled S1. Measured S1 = 15.6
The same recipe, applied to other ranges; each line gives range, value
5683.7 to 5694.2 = 15.4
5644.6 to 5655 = 15.4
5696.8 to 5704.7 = 15.5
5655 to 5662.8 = 15.1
